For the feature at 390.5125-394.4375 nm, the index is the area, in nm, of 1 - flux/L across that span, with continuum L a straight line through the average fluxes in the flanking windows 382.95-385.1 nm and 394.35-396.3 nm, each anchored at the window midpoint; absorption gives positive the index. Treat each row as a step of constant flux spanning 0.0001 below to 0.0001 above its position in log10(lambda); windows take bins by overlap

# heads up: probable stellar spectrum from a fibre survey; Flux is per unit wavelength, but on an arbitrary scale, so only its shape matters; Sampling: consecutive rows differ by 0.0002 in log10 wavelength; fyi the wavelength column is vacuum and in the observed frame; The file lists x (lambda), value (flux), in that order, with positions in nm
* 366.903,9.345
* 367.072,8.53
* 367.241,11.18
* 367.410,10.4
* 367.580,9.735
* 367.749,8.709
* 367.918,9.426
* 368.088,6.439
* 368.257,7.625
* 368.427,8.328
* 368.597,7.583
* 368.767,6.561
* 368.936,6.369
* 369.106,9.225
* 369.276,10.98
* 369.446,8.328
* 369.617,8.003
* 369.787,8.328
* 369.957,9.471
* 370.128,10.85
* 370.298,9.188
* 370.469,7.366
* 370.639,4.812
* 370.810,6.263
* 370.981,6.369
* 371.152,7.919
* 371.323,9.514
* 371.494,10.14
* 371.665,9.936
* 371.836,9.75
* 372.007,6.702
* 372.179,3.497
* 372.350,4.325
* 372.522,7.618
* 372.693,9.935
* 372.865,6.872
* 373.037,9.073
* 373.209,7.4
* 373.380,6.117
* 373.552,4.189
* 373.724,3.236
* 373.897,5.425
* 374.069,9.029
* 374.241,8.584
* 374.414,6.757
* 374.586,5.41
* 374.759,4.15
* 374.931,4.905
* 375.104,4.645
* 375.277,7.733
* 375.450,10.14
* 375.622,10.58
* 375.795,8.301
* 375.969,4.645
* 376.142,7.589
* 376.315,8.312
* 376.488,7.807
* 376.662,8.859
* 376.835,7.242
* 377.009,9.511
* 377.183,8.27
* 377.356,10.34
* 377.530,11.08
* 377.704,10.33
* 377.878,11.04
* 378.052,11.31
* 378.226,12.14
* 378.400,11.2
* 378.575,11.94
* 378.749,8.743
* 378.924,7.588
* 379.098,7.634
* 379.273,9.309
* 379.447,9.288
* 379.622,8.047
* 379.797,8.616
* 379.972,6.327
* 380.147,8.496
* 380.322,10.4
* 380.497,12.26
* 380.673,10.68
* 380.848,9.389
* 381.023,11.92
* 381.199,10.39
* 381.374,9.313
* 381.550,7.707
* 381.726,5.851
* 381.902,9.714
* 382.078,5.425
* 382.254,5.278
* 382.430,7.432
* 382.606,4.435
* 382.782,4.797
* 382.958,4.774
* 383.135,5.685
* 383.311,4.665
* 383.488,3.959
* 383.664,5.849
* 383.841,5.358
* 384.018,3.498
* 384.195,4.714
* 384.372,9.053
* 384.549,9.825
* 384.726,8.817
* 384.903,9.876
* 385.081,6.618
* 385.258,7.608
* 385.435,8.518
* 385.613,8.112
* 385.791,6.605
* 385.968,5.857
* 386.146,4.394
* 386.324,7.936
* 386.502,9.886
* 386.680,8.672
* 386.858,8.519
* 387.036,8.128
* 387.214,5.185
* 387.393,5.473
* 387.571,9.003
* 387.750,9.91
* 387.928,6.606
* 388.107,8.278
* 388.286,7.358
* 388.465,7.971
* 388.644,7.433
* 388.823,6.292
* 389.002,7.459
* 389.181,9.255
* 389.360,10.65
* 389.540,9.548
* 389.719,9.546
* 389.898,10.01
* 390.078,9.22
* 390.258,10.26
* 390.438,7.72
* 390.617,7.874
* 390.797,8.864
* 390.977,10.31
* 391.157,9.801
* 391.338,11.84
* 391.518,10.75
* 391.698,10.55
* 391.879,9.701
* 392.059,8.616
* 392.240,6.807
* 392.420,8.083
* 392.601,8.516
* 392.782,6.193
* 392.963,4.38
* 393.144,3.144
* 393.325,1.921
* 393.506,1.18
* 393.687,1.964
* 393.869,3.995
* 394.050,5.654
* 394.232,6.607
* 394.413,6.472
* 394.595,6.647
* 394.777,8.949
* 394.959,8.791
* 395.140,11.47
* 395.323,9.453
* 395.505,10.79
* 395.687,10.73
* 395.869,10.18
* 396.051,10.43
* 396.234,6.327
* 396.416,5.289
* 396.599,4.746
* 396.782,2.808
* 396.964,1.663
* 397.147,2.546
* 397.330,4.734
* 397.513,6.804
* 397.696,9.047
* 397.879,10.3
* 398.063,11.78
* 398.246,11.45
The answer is 0.66 nm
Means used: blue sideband 6.41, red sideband 9.19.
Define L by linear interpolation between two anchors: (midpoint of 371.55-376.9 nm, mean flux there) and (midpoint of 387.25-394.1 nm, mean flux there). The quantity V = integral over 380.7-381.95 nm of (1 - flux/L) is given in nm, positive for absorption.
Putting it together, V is -0.33 nm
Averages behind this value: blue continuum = 7.07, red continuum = 7.67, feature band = 9.24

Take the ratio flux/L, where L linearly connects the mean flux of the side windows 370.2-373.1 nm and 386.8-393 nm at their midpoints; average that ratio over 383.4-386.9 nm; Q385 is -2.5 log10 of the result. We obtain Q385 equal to 0.16 mag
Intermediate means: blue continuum 7.61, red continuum 8.5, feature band 7.17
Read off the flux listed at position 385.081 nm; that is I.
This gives 6.618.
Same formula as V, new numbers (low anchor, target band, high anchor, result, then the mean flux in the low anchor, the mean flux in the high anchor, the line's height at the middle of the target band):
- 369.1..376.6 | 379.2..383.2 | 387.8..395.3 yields -0.25 nm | 7.47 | 7.75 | 7.59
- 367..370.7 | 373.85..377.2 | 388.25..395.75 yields 0.38 nm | 8.54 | 7.91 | 8.36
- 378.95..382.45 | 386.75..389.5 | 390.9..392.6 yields 0.41 nm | 8.68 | 9.54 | 9.26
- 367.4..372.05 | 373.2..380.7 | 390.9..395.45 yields -0.28 nm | 8.35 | 7.29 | 8.02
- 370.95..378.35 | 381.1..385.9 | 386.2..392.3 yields 0.88 nm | 7.86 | 8.68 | 8.36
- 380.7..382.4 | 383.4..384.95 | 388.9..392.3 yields 0.36 nm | 8.38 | 9.42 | 8.68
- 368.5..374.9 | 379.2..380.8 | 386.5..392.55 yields -0.25 nm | 7.42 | 8.68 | 8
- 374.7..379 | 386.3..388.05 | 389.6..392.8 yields 0.22 nm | 8.77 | 9.22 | 9.09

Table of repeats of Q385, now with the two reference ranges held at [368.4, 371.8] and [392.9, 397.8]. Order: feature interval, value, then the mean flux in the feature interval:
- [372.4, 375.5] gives 0.20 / 6.66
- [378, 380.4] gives -0.23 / 9.33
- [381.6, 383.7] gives 0.27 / 5.69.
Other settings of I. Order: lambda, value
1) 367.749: 8.709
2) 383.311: 4.665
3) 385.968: 5.857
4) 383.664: 5.849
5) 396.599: 4.746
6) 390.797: 8.864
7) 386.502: 9.886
